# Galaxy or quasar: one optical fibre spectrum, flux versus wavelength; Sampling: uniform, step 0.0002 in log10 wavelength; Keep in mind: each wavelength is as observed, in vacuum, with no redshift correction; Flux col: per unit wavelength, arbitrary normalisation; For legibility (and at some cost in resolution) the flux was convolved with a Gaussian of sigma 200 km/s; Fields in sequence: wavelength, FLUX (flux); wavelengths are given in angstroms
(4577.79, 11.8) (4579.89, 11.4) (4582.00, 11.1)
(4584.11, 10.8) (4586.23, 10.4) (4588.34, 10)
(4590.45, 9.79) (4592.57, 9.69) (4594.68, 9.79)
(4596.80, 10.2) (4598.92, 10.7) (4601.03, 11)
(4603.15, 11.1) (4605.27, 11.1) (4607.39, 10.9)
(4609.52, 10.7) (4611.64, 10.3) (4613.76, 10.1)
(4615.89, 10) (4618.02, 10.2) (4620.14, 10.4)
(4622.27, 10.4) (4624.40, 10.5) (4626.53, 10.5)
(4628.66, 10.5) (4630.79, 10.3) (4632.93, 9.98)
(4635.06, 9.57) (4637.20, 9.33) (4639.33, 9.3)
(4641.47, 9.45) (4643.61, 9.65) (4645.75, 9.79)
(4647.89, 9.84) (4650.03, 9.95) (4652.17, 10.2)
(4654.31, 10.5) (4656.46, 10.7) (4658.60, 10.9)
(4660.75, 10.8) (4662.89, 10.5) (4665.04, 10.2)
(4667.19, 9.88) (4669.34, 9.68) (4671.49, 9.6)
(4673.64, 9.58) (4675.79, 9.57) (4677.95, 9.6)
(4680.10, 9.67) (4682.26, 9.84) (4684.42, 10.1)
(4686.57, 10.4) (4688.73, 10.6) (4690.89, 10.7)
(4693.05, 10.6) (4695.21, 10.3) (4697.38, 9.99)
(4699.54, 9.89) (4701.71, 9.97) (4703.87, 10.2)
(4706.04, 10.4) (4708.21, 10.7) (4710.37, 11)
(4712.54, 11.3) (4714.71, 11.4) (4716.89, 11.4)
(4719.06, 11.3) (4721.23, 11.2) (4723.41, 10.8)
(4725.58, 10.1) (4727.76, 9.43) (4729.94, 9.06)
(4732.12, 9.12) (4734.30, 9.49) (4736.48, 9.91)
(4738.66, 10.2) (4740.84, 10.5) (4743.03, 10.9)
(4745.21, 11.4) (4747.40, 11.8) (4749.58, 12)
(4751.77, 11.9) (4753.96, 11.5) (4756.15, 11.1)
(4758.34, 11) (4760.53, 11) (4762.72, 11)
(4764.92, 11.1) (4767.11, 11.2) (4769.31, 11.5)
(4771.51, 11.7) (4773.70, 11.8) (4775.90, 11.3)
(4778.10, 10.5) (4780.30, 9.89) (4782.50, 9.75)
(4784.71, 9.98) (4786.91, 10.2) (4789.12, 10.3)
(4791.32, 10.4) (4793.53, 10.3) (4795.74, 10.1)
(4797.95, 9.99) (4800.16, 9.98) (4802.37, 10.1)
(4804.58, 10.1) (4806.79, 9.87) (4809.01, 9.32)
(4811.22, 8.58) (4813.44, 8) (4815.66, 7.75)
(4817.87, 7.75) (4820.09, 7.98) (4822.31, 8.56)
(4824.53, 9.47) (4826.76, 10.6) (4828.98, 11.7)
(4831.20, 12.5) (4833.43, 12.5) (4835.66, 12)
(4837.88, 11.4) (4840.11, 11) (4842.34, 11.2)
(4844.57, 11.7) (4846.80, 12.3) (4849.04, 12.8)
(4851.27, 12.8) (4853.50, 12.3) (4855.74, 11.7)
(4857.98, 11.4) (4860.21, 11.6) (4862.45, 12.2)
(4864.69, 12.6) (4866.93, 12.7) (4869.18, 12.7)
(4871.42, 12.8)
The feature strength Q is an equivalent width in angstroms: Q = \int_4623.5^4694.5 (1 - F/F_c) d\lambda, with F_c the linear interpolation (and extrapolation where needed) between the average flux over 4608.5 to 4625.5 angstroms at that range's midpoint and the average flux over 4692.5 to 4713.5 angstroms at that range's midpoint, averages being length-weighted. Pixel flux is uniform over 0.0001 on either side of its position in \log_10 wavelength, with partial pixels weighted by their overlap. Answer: 2.09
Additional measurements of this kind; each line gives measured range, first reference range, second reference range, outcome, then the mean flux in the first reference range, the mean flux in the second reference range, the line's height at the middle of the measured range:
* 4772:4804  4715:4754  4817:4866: 1.8 angstroms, 10.7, 11.3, 11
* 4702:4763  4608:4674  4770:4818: -4.4 angstroms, 10.1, 9.95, 10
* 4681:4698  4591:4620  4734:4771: 0.8 angstroms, 10.4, 11.1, 10.8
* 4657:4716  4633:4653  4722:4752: -1.4 angstroms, 9.69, 10.4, 10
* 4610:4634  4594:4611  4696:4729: 0.9 angstroms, 10.7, 10.6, 10.7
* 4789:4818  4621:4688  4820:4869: 4.5 angstroms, 10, 11.6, 11.3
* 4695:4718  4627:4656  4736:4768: 0.0 angstroms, 9.9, 11.1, 10.6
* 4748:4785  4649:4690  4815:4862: -1.6 angstroms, 10.1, 11.1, 10.7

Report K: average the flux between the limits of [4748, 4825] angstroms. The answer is 10.2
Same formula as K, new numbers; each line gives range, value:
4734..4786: 11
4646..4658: 10.2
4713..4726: 11.1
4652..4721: 10.4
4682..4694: 10.4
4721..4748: 10.2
